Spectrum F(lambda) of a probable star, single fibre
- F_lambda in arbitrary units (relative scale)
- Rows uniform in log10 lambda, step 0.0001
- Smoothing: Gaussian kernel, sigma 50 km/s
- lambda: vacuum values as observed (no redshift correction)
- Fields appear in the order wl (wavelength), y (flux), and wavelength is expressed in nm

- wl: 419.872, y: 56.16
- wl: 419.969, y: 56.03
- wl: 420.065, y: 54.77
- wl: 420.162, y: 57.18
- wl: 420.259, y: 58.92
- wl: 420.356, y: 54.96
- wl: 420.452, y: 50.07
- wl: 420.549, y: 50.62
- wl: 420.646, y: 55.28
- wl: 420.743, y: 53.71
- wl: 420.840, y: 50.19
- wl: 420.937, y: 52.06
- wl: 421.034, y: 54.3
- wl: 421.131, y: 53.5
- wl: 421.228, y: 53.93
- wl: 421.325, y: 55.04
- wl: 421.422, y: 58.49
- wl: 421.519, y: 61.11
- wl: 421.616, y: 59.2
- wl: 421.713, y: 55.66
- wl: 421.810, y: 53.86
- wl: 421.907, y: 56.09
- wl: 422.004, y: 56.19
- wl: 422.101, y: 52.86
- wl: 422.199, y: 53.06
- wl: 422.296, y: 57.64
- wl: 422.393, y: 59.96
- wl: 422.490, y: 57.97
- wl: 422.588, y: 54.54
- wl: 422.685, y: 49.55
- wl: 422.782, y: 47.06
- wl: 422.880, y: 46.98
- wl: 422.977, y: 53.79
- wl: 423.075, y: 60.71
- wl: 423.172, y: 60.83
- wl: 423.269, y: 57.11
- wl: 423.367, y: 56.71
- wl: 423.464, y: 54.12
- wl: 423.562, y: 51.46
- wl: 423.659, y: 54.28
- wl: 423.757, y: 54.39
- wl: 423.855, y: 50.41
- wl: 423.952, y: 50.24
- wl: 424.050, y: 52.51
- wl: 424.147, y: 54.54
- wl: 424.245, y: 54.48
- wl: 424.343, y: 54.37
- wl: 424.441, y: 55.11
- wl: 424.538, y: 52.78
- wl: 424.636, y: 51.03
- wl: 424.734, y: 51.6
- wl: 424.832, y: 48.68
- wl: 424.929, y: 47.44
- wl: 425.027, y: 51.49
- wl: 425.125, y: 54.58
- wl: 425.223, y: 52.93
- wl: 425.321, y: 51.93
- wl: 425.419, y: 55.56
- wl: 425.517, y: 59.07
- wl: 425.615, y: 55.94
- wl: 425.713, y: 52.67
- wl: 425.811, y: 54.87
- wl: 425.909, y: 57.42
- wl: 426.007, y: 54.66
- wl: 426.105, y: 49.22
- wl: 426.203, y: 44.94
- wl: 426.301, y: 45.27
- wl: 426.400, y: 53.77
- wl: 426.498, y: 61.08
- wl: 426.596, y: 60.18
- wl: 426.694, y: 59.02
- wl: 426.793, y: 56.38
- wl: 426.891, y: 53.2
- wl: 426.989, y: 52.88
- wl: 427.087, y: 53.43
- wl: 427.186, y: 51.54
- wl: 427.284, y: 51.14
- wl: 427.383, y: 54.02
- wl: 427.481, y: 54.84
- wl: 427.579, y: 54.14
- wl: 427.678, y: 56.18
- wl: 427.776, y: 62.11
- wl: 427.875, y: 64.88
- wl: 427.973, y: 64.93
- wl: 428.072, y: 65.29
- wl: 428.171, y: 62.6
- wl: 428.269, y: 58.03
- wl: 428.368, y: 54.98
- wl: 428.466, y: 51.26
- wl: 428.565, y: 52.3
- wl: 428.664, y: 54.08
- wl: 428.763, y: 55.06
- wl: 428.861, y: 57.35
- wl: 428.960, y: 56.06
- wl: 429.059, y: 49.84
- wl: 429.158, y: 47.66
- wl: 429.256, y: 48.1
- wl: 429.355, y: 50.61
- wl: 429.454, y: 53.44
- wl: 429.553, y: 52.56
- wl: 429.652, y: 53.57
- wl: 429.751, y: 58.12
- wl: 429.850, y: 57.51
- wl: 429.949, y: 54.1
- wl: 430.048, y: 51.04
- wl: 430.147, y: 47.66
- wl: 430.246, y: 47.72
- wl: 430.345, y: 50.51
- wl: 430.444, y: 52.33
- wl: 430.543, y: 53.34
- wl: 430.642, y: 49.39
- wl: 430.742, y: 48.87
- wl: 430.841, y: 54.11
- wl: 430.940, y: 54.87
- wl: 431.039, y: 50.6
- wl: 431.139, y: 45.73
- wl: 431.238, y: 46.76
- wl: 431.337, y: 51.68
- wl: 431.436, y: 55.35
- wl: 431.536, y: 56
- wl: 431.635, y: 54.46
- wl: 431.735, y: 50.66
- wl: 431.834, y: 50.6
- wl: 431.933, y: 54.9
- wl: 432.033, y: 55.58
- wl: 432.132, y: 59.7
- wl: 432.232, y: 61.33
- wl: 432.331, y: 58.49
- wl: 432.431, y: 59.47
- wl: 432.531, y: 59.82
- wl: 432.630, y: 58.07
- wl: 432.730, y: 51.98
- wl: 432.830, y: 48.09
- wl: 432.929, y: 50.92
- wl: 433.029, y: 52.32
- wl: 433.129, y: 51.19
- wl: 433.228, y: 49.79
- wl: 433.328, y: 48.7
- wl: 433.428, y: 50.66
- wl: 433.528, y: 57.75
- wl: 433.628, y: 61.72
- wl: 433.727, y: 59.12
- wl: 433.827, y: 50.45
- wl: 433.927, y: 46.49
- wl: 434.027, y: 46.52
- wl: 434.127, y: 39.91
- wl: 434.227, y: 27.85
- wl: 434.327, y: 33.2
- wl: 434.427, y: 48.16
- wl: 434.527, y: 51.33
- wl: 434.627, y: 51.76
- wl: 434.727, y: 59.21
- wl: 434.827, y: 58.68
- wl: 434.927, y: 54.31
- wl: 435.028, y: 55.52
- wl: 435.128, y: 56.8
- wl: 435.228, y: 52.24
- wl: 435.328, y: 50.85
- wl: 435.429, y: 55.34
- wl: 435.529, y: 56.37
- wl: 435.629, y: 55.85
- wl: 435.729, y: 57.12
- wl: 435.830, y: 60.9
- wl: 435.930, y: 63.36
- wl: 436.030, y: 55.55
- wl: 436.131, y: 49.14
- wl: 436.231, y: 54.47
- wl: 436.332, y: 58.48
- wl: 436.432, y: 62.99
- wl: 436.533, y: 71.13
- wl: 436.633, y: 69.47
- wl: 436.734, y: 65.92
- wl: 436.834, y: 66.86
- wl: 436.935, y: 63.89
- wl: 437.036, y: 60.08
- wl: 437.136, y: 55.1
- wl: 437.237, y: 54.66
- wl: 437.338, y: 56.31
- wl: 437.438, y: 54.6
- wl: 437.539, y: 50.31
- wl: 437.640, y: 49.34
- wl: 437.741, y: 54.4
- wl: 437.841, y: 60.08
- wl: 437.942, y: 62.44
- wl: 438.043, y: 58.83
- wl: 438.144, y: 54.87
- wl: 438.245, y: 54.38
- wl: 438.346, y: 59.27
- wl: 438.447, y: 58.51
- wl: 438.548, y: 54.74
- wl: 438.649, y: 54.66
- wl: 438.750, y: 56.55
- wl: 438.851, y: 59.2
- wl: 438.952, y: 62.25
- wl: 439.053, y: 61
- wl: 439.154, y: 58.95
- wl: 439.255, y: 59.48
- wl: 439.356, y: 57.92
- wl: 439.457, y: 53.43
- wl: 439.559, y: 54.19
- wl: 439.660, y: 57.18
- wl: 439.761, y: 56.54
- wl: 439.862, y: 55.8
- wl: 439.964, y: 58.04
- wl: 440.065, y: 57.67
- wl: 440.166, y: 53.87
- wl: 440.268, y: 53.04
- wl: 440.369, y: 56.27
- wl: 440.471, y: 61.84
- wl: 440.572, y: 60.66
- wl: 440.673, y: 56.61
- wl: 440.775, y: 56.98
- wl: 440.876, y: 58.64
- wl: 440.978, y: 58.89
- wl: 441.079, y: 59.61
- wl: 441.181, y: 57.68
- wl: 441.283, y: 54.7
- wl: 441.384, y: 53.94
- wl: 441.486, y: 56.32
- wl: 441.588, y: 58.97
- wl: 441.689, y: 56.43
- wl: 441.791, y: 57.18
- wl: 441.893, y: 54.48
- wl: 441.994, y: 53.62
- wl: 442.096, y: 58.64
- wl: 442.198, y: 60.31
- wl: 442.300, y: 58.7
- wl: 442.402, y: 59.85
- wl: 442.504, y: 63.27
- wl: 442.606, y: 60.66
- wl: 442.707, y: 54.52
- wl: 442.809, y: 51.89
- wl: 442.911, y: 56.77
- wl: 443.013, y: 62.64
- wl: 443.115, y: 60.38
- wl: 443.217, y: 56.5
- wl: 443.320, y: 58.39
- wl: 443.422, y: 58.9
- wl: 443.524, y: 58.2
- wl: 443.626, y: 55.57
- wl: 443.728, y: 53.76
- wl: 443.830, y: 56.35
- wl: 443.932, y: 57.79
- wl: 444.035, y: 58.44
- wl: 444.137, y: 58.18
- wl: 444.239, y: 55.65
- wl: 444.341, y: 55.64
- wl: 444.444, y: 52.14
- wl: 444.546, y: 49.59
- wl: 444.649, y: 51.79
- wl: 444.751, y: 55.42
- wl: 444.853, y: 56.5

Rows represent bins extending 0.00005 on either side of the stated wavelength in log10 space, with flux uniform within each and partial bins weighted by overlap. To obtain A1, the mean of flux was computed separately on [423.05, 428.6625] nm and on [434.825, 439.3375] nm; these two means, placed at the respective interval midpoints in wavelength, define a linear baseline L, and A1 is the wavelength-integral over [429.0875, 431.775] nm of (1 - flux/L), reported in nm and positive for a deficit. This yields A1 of 0.21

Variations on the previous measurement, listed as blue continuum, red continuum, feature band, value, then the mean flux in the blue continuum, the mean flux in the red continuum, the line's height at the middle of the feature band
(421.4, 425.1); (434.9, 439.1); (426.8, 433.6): 0.247 nm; 54.1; 57.8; 56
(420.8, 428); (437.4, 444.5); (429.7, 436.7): 0.293 nm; 54.4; 57.1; 55.9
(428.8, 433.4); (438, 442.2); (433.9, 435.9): 0.131 nm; 52.8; 57.2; 54.7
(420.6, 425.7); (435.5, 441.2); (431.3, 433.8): 0.081 nm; 54.1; 58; 56.5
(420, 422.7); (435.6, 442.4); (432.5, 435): 0.277 nm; 55.1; 57.8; 57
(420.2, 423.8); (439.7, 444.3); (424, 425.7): 0.061 nm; 54.8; 57.4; 55.1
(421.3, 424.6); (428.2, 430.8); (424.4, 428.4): -0.098 nm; 54.8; 52.6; 53.6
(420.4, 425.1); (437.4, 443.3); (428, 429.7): 0.019 nm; 53.9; 57.2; 55.1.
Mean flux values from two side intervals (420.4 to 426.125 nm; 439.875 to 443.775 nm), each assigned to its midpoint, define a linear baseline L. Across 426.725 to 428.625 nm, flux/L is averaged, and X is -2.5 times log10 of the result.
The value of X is -0.03 mag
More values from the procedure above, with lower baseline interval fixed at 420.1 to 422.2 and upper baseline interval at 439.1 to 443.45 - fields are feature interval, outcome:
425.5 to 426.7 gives 0.03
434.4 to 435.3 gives 0.05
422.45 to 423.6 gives 0.02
